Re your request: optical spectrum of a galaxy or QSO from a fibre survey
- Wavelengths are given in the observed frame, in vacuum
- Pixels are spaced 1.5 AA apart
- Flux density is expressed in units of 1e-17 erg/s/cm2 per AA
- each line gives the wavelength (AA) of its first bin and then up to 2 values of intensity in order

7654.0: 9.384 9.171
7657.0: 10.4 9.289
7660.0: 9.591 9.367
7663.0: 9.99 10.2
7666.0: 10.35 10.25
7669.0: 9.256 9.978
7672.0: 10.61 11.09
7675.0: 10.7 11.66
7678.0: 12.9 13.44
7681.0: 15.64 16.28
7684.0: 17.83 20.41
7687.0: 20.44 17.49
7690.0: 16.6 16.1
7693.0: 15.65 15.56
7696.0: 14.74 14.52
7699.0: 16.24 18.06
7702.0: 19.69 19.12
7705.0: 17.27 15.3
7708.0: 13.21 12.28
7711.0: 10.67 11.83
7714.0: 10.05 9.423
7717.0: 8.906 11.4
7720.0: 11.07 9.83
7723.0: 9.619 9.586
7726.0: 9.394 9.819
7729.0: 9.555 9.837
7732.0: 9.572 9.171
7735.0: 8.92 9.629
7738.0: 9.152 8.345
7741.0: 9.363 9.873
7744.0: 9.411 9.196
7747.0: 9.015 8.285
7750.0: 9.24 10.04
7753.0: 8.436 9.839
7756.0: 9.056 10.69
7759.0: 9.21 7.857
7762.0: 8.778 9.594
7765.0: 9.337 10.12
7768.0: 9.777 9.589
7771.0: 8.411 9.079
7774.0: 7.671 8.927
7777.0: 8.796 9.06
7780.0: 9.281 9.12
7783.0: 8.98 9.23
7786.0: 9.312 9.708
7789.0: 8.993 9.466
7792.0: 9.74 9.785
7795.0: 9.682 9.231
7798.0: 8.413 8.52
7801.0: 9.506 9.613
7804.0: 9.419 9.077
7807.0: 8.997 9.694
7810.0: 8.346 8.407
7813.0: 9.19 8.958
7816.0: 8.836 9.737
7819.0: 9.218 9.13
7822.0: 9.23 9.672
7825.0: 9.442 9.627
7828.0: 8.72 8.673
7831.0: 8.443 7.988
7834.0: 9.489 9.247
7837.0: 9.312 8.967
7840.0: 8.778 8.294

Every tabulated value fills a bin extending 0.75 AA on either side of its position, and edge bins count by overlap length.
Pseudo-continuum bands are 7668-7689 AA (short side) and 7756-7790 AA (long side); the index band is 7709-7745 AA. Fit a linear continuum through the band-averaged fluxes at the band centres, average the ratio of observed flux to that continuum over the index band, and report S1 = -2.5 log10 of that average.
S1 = 0.17 mag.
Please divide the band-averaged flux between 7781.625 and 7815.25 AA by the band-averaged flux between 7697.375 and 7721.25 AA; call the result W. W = 0.7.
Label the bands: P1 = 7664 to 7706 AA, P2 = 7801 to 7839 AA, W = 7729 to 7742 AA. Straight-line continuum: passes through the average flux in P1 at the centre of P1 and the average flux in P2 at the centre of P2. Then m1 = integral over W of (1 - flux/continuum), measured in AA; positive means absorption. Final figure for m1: 3.46 AA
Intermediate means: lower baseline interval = 14.7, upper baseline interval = 9.11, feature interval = 9.28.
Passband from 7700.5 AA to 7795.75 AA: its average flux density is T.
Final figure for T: 10.1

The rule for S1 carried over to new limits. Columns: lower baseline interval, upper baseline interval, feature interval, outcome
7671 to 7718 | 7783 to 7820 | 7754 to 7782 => 0.19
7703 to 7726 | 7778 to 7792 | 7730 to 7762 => 0.16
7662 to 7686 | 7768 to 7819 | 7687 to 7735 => -0.14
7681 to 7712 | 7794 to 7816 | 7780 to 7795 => 0.09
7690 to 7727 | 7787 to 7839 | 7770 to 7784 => 0.20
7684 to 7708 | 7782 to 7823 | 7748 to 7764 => 0.34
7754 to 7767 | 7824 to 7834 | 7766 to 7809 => 0.00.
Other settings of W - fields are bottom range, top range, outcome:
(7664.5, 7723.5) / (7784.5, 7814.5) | 0.67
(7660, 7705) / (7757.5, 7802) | 0.64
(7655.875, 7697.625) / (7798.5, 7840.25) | 0.69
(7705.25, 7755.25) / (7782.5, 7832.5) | 0.91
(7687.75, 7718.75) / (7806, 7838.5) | 0.62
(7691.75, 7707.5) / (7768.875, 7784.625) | 0.54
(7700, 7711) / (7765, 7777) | 0.57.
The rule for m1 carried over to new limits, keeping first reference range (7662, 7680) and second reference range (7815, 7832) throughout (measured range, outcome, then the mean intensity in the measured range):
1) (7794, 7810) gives 0.3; 9.18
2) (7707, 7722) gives -0.9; 11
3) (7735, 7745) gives 0.8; 9.26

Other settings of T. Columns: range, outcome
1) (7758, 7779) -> 9.03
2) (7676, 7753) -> 12.5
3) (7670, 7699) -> 14.9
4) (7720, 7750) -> 9.39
